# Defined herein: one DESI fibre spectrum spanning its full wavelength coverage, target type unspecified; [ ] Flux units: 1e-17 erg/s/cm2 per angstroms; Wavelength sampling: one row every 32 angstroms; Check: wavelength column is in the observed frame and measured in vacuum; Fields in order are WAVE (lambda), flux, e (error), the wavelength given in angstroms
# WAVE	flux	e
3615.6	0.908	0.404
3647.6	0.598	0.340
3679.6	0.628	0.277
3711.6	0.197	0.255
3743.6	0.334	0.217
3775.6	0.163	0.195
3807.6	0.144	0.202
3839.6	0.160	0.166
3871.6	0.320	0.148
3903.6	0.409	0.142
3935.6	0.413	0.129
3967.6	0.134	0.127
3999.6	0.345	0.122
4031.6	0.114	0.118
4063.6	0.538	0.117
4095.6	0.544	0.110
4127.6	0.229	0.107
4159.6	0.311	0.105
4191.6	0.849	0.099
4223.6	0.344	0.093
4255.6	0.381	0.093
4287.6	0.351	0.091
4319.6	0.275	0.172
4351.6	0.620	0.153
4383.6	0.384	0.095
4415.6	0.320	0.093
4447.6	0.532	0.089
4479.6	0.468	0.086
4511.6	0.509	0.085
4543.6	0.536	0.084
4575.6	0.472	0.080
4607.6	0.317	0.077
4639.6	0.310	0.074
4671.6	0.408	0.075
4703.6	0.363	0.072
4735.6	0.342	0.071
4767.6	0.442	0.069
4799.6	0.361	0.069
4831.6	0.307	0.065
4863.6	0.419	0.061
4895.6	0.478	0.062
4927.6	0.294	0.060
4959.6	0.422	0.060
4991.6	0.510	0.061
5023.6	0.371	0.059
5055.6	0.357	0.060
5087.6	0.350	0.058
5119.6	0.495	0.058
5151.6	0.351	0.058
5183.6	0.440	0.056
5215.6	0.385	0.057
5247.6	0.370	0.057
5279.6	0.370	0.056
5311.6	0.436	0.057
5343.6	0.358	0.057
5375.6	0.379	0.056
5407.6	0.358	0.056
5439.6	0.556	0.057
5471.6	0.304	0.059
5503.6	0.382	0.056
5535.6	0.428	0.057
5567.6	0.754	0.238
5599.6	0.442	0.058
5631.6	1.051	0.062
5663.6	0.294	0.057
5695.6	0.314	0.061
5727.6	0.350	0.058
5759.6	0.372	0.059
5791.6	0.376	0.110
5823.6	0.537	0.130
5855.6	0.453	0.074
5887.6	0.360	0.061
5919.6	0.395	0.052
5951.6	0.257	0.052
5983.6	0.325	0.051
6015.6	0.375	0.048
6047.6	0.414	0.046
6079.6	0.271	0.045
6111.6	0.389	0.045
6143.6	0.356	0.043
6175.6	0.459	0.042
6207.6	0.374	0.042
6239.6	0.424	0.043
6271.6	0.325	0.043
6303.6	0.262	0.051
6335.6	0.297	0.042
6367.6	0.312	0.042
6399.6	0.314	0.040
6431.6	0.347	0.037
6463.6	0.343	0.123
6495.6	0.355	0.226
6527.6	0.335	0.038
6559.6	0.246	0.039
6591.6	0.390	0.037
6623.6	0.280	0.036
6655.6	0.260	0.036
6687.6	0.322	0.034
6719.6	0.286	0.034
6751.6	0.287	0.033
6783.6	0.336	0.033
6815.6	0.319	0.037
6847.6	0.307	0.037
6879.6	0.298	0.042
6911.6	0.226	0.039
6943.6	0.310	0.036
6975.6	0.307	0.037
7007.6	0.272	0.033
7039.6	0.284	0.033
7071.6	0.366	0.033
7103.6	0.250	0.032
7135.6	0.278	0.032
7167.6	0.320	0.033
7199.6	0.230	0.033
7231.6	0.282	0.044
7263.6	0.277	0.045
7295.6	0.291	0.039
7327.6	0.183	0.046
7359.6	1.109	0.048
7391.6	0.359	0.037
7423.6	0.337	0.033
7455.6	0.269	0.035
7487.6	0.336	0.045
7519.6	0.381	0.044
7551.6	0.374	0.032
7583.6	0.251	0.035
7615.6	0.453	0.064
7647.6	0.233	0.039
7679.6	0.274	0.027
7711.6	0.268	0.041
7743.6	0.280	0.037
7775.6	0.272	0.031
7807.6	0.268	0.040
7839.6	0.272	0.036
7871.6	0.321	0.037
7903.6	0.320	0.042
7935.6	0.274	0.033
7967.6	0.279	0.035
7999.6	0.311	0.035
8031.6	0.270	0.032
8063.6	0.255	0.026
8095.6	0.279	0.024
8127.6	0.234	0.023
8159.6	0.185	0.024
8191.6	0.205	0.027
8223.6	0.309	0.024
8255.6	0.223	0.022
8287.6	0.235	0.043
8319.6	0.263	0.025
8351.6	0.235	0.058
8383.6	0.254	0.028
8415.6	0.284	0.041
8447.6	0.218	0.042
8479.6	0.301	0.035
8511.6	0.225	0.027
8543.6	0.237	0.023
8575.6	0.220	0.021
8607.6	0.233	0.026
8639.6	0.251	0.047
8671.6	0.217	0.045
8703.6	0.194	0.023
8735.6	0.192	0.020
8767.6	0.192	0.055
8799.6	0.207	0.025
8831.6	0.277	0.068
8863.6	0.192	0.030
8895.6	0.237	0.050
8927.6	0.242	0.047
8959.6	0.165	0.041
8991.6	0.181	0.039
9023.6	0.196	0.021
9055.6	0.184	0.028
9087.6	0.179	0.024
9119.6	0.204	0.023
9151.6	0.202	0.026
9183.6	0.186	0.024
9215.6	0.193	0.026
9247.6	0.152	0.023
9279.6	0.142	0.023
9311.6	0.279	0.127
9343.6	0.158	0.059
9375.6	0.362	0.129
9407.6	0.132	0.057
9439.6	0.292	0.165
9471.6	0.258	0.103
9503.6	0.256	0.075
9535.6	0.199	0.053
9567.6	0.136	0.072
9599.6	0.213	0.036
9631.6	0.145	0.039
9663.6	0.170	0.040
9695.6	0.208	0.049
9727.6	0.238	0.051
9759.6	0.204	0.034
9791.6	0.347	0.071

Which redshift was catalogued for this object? 0.121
